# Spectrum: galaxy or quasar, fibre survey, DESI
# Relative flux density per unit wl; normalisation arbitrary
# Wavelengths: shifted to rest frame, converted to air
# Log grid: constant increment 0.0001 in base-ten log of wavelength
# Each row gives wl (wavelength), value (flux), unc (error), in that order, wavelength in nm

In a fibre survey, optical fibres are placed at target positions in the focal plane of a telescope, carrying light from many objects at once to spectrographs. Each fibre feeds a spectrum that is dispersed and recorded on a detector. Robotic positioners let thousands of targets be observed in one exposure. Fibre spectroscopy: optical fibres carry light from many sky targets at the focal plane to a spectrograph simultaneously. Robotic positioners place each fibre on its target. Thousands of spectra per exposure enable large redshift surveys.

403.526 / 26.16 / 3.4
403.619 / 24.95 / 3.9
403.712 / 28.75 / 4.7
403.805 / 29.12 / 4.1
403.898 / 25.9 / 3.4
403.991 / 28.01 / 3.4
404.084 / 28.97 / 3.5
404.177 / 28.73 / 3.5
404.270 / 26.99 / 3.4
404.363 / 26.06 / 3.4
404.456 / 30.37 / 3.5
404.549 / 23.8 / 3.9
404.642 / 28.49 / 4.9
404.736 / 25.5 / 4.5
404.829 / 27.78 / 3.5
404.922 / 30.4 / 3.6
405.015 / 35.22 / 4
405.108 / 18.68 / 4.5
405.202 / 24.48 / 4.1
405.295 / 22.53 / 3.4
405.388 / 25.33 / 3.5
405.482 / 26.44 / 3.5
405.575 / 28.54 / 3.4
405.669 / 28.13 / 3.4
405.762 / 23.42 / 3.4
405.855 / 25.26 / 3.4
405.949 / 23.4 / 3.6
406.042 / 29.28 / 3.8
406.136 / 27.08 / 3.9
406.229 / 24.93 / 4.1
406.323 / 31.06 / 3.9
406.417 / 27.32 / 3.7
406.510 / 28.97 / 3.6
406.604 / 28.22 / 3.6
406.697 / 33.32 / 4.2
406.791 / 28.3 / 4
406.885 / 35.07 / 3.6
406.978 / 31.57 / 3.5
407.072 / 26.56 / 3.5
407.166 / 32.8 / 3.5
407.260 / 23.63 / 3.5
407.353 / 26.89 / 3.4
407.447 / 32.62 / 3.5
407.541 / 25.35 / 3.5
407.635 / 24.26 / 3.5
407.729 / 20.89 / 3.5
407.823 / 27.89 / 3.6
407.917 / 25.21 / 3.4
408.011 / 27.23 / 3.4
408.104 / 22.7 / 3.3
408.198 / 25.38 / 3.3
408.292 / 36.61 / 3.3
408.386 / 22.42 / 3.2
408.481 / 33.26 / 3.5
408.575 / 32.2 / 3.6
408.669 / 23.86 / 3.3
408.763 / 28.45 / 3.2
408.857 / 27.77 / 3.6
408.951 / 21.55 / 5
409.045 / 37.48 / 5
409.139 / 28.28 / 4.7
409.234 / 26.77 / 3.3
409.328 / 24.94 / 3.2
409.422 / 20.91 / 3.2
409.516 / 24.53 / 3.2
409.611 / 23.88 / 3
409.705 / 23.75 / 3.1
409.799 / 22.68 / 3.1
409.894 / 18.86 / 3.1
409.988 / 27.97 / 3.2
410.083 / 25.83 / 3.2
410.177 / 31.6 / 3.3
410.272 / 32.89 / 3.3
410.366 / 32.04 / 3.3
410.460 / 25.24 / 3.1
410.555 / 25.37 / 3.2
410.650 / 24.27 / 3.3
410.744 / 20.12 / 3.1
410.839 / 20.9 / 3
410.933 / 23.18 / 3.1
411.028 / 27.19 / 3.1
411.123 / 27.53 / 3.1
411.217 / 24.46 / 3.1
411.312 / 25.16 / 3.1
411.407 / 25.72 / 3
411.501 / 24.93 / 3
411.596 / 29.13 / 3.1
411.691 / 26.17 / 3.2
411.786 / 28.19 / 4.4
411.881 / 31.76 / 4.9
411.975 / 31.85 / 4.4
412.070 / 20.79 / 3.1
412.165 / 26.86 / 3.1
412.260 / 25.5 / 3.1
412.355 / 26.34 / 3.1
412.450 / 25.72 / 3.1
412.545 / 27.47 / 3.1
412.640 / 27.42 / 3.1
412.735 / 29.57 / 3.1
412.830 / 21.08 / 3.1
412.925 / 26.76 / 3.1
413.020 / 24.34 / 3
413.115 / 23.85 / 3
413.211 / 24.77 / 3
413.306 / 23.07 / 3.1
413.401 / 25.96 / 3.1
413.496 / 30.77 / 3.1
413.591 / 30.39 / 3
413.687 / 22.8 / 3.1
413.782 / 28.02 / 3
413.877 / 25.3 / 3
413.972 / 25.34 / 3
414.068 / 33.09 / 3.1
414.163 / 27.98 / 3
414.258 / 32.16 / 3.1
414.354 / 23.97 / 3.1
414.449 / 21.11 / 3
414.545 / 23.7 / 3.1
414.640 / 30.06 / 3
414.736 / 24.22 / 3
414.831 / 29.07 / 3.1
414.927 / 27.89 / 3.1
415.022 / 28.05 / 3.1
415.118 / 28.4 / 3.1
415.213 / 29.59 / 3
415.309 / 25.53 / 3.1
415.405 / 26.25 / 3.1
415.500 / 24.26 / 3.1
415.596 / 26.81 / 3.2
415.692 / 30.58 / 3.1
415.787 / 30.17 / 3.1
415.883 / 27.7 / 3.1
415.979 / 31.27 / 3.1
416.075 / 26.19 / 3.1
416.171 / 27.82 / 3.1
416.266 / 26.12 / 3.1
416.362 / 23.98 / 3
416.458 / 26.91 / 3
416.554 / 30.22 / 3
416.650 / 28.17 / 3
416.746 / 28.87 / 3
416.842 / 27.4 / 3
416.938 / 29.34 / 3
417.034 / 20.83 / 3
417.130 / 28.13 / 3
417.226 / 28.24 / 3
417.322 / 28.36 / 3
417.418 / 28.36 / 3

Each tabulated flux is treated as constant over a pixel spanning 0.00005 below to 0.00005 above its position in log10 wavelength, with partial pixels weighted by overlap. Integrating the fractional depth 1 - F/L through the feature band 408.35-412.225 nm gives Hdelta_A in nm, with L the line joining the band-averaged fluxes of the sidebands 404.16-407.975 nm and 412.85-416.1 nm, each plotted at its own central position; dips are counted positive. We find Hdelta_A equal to 0.11 nm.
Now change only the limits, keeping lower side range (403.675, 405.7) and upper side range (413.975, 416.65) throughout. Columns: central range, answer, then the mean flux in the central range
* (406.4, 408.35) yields -0.06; 28.1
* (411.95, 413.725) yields 0.09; 26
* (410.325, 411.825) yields 0.10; 25.6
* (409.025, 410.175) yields 0.08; 25.4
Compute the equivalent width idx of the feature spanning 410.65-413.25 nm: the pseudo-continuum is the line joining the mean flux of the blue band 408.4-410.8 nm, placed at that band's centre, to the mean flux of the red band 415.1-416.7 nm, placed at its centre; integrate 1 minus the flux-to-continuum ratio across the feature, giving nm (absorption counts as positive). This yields 0.11 nm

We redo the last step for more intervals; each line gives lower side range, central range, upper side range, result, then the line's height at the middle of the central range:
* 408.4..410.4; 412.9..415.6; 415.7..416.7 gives 0.10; 27.7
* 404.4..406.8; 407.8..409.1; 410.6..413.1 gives -0.07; 26.5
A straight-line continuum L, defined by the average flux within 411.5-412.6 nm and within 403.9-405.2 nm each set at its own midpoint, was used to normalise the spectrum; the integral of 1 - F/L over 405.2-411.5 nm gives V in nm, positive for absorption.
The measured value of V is 0.13 nm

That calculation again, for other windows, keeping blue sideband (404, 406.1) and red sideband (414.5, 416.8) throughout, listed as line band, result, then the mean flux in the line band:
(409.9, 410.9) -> 0.034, 26.3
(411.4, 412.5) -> 0.013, 27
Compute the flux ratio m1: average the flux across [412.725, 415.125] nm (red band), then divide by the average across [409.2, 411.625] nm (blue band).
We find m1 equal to 1.05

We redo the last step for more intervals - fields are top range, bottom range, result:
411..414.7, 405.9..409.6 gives 0.96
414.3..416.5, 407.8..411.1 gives 1.02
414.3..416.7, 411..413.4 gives 1.04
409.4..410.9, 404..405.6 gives 0.93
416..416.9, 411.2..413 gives 1.03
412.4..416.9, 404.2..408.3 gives 0.99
